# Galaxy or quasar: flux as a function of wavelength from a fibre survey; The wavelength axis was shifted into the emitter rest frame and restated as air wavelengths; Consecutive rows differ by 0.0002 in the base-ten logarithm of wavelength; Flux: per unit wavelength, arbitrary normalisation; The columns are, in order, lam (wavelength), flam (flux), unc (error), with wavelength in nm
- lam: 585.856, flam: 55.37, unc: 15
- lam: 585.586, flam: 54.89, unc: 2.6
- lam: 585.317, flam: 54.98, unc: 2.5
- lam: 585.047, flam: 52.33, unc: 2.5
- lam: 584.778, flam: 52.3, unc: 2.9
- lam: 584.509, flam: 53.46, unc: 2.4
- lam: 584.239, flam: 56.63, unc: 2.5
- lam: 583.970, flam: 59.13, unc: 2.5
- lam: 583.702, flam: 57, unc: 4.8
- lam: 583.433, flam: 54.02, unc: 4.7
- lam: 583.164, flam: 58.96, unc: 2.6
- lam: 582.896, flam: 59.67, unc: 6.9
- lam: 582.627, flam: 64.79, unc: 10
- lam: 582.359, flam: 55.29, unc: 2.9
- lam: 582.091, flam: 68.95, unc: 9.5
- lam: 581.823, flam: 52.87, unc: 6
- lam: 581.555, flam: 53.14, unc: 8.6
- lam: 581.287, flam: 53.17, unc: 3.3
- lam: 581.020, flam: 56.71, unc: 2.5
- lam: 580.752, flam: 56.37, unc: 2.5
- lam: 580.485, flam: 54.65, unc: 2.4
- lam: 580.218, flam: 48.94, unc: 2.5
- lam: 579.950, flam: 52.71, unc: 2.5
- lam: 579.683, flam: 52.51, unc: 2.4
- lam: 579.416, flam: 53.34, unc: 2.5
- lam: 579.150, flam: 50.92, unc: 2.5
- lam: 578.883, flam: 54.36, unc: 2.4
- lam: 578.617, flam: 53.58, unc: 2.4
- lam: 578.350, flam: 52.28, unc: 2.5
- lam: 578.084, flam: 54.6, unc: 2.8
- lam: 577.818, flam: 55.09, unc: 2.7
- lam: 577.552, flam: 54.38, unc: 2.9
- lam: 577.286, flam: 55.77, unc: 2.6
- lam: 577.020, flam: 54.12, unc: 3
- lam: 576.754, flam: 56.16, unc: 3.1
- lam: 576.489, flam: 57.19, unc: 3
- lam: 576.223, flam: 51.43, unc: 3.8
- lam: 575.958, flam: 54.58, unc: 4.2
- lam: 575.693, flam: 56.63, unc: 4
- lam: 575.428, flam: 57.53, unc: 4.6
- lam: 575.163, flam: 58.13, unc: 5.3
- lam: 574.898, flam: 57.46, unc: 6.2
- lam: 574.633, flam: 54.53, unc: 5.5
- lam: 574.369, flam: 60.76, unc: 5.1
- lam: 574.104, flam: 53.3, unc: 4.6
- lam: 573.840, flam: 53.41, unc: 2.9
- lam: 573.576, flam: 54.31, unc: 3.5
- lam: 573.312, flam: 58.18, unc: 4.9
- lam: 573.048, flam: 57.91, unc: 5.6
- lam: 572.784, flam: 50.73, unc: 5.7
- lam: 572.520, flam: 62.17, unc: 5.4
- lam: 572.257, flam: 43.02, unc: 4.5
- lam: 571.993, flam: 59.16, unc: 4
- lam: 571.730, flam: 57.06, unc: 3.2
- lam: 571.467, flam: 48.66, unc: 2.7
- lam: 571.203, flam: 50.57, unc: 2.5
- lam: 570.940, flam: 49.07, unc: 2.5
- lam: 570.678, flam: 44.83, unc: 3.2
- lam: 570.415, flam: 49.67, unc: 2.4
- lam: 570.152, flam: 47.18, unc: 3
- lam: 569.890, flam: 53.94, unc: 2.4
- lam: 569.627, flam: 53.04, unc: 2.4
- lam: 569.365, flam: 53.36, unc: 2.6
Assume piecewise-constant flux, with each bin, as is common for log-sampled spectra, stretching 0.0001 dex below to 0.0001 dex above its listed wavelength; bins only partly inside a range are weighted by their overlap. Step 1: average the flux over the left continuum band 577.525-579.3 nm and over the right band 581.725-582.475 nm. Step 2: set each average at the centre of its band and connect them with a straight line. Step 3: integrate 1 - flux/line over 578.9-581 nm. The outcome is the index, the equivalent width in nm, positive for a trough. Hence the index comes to 0.11 nm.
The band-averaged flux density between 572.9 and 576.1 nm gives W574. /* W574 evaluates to 56.4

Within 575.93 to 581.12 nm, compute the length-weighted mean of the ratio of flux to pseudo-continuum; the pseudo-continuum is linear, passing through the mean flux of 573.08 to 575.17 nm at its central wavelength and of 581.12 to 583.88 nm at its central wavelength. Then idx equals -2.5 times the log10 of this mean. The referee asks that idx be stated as 0.06 mag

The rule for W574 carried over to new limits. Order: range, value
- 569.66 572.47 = 50.8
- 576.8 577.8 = 54.9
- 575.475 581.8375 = 54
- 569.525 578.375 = 54.1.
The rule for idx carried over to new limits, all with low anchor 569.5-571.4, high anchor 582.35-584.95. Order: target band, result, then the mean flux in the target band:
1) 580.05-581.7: 0.04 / 53.8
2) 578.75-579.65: 0.04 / 52.9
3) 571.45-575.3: -0.08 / 55.5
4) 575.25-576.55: -0.05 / 55.5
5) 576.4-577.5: -0.05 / 55.6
